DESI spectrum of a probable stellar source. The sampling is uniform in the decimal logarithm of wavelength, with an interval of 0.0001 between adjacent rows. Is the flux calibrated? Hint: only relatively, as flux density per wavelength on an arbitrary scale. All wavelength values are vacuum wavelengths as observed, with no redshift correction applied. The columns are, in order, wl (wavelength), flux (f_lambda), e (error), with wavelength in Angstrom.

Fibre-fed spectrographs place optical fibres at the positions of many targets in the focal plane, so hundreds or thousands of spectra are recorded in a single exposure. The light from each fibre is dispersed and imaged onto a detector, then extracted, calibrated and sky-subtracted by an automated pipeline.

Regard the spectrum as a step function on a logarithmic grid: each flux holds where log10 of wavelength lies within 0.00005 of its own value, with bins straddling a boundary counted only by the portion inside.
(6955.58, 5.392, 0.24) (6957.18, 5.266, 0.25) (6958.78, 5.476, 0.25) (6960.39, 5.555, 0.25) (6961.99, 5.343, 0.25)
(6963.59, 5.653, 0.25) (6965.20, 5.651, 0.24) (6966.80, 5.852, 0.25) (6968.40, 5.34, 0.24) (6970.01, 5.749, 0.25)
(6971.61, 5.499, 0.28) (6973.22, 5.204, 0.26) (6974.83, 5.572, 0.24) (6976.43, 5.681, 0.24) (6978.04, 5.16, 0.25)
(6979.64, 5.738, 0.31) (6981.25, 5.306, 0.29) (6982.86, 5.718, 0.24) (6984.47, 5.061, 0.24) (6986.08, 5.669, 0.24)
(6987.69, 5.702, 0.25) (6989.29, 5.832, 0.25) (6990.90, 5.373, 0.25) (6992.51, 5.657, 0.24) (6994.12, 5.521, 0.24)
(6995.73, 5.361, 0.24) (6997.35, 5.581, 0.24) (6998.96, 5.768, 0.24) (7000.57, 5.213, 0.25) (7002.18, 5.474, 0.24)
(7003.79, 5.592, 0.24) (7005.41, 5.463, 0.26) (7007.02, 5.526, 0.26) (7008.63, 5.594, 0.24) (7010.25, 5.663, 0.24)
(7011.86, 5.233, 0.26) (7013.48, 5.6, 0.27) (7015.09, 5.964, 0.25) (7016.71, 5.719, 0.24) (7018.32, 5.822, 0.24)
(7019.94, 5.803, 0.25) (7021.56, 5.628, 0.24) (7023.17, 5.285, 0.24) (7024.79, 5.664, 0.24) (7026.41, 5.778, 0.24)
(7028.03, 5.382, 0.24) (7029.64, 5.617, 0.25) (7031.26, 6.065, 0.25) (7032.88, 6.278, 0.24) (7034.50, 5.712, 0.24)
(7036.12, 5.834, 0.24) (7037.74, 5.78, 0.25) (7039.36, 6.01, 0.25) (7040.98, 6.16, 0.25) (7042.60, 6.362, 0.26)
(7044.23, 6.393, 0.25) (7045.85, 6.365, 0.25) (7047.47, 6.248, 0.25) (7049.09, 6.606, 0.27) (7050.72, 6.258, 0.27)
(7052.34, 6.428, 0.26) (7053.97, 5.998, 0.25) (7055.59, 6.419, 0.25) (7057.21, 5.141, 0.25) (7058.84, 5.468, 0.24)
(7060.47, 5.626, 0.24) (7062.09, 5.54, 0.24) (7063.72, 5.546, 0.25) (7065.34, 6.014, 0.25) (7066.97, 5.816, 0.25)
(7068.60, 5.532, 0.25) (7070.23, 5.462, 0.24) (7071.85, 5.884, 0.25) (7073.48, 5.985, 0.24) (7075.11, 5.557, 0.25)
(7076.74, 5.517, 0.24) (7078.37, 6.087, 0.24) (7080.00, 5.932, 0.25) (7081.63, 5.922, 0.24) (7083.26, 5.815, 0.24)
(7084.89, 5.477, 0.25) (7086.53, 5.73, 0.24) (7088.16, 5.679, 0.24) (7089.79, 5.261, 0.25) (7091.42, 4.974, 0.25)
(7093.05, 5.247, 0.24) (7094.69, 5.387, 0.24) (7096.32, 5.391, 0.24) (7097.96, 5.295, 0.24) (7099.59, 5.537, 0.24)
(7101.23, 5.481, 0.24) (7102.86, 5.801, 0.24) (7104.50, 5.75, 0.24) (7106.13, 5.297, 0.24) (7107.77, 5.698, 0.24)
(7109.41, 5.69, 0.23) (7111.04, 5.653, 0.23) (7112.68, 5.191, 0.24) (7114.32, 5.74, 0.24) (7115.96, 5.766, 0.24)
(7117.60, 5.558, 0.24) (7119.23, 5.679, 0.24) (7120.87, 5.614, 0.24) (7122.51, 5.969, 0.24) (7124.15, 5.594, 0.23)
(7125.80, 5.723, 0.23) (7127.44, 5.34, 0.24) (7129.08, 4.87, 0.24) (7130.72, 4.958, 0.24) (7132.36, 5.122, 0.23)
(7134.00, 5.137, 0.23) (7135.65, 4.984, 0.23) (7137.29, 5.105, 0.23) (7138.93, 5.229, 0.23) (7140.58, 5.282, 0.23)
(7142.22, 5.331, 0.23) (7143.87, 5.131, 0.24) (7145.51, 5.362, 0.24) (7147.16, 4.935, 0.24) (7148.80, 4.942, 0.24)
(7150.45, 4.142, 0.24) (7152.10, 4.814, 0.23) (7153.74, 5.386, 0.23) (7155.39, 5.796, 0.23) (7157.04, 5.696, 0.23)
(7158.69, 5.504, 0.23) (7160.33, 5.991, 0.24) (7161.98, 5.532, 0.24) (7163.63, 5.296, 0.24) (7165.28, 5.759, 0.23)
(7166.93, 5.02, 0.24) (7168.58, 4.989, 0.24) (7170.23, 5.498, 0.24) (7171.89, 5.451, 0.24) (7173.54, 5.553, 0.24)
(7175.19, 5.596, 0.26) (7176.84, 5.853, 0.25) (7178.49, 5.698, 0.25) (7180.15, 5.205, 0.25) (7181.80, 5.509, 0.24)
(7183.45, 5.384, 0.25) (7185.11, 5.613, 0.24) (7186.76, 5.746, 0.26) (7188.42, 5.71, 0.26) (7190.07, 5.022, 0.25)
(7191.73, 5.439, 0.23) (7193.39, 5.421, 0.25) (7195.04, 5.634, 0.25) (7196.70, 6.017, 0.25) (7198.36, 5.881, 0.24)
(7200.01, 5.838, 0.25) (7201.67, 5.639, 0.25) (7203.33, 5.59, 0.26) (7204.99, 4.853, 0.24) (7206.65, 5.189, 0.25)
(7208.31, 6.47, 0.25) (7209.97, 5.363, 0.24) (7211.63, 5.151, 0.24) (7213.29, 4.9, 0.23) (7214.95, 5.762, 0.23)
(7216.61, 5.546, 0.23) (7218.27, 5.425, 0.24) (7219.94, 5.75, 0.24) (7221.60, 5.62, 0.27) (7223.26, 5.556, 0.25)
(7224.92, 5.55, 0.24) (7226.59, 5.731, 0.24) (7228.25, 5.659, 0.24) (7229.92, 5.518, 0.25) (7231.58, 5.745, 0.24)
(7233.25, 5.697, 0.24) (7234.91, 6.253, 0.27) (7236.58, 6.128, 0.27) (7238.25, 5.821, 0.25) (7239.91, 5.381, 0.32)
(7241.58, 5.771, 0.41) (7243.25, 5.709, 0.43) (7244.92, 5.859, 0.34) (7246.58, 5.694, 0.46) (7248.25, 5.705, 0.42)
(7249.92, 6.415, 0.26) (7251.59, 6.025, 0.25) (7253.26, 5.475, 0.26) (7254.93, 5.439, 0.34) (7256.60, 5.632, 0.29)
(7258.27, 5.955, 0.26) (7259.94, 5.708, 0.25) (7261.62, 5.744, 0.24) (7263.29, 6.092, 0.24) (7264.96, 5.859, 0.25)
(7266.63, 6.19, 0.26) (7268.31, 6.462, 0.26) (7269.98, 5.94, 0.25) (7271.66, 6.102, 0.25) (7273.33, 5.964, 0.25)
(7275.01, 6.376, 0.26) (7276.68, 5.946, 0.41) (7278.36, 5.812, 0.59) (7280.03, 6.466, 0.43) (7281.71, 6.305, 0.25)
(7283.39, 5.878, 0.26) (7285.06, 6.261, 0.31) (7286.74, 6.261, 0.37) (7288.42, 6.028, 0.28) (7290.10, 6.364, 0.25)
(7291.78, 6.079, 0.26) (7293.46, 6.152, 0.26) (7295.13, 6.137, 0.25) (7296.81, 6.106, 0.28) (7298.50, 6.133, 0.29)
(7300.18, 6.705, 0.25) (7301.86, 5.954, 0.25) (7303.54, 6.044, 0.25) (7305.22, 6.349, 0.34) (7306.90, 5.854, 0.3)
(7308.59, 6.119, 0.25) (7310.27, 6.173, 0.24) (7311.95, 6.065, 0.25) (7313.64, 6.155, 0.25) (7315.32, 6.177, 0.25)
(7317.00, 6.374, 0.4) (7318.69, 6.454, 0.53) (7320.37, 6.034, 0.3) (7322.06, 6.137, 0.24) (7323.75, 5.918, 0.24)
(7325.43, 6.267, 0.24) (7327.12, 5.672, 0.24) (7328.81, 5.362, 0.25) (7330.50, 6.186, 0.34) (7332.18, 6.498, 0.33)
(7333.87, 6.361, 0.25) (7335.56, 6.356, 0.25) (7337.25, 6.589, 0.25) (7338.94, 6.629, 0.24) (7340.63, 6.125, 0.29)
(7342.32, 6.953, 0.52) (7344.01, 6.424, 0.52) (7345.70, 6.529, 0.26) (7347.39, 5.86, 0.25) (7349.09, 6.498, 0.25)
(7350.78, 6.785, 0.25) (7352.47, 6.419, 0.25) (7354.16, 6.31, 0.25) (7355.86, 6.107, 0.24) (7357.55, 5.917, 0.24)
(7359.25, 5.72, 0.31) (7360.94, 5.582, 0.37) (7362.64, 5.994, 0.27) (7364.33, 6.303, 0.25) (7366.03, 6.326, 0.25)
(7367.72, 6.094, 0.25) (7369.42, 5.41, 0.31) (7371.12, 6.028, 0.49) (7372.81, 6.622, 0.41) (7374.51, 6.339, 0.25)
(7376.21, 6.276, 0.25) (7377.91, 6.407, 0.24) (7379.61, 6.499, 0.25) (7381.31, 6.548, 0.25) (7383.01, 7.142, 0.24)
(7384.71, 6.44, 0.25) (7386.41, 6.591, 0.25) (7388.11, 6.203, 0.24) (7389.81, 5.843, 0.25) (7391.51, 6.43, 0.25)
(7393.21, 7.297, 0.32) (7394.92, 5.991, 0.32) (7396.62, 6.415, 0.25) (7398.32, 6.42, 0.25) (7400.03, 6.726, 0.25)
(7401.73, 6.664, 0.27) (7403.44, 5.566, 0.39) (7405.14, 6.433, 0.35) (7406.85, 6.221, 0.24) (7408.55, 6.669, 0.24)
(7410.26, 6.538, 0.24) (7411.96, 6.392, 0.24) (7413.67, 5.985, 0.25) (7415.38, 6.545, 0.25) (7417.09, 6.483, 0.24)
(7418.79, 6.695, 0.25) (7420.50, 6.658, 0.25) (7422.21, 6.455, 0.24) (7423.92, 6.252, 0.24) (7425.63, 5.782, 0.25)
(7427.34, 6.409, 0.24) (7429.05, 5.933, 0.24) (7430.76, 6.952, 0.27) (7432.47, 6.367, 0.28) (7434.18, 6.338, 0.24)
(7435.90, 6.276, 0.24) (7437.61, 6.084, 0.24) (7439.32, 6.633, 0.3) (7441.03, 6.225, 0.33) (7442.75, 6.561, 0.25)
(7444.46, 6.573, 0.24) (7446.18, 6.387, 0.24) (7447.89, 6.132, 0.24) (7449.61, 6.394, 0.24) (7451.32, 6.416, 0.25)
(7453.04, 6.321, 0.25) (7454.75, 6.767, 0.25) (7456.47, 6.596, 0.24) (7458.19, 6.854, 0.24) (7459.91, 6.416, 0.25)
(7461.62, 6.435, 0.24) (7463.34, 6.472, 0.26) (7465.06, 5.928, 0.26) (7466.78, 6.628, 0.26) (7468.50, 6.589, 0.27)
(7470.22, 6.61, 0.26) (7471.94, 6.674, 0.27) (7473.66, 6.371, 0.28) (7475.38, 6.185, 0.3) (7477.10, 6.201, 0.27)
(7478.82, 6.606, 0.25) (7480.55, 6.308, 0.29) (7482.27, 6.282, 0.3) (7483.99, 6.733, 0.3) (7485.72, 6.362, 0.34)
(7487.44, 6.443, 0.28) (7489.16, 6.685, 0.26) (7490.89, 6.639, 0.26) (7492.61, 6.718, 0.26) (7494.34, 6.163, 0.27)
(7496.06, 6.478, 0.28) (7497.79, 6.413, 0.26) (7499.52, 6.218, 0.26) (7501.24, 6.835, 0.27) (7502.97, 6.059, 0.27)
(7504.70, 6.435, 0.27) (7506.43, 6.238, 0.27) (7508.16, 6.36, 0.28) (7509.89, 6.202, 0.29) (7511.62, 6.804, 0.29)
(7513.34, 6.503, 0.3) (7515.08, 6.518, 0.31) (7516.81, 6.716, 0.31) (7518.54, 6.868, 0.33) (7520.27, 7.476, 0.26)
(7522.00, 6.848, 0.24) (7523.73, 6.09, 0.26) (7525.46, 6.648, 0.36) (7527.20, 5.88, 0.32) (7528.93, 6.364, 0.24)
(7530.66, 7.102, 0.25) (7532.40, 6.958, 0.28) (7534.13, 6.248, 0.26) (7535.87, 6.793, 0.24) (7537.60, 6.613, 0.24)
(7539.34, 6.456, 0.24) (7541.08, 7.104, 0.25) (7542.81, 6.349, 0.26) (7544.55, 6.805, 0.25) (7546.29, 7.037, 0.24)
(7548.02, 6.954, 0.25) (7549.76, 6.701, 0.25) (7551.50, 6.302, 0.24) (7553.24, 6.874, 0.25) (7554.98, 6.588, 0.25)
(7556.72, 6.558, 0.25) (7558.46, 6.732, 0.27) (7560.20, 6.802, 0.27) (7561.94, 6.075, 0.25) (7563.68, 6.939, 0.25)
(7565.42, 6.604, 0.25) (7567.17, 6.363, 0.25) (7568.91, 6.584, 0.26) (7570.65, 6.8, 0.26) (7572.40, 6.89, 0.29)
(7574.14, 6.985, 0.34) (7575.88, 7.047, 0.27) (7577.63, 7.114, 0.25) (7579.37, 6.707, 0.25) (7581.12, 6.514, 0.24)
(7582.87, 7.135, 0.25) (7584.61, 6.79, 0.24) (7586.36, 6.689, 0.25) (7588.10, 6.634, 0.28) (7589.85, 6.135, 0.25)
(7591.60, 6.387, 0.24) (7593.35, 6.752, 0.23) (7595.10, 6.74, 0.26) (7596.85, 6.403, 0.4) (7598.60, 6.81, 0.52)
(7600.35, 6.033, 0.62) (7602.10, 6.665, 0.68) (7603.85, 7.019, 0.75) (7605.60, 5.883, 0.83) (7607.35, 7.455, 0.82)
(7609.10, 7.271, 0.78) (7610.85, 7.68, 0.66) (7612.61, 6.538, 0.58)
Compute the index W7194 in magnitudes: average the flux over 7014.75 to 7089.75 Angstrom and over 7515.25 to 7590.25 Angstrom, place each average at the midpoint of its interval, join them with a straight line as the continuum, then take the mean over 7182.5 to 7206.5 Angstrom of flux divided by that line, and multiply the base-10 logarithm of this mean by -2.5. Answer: 0.10 mag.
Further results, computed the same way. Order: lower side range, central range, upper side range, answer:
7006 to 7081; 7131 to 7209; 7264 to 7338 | 0.11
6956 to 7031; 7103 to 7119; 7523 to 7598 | 0.03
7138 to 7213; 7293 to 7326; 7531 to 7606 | -0.06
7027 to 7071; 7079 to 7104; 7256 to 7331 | 0.08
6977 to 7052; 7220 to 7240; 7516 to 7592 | 0.07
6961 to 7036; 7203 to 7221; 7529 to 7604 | 0.10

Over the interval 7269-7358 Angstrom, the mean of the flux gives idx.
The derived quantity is 6.2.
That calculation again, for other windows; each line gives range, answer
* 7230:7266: 5.81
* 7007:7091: 5.81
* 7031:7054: 6.17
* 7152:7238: 5.56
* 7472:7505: 6.43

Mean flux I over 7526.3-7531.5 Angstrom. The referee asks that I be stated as 6.45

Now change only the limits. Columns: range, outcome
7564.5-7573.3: 6.65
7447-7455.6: 6.41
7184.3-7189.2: 5.69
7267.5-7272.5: 6.17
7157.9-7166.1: 5.62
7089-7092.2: 5.12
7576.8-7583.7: 6.86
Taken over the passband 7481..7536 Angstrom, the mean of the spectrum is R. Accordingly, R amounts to 6.53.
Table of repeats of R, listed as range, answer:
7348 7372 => 6.11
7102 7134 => 5.52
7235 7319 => 6.04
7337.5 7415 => 6.33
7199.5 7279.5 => 5.75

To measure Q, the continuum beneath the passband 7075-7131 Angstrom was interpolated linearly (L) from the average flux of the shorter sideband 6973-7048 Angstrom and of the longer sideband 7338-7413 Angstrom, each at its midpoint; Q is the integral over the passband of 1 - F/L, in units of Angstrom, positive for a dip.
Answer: 2.8 Angstrom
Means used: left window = 5.69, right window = 6.33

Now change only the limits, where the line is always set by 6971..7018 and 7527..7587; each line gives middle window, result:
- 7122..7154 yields 3.7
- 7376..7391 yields -0.2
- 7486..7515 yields 0.6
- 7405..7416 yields 0.0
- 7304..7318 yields 0.1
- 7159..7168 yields 0.6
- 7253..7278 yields 0.7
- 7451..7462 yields -0.1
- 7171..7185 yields 0.9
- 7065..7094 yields 0.3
